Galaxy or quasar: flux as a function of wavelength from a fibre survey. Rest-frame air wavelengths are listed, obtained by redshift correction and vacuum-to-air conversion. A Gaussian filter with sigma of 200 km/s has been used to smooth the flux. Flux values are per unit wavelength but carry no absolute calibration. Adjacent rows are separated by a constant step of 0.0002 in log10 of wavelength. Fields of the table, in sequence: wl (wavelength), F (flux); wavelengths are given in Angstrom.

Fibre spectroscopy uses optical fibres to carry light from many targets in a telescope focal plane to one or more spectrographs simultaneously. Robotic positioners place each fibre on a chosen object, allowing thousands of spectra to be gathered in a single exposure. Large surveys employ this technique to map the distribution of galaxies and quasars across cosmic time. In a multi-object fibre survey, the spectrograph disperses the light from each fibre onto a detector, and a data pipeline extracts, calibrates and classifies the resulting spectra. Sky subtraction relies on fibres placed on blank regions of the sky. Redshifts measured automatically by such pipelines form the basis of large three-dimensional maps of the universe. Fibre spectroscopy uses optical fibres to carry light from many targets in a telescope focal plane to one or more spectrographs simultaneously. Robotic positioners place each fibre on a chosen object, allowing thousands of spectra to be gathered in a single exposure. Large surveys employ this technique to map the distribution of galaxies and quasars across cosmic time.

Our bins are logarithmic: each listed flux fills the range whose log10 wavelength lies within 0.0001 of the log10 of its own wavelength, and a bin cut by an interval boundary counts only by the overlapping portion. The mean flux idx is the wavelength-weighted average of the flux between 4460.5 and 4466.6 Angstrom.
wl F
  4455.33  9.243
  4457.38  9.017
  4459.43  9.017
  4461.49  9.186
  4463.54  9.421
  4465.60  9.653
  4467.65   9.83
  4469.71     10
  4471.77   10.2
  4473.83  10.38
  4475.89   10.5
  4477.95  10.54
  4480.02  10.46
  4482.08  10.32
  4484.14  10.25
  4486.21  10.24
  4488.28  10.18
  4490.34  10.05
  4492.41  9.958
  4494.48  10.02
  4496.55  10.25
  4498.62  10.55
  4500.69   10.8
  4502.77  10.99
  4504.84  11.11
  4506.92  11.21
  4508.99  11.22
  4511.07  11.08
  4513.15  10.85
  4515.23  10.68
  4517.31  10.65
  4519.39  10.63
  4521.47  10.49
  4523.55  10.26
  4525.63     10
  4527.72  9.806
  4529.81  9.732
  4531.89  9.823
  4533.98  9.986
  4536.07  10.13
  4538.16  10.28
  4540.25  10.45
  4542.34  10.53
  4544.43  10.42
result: 9.42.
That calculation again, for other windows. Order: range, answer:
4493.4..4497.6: 10.1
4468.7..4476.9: 10.3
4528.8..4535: 9.85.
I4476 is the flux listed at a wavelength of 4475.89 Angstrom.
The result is 10.5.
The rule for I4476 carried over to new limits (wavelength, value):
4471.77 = 10.2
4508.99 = 11.22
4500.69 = 10.8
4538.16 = 10.28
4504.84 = 11.11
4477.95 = 10.54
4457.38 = 9.017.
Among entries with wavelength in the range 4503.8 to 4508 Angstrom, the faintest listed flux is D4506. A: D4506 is 11.11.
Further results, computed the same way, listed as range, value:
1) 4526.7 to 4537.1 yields 9.732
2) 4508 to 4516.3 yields 10.68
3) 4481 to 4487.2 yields 10.24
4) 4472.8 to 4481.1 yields 10.38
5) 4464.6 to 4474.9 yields 9.653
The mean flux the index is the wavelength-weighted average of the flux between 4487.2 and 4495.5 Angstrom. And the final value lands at 10.1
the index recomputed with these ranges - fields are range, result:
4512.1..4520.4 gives 10.7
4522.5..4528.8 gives 10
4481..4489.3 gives 10.2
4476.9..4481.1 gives 10.5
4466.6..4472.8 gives 10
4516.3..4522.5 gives 10.6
